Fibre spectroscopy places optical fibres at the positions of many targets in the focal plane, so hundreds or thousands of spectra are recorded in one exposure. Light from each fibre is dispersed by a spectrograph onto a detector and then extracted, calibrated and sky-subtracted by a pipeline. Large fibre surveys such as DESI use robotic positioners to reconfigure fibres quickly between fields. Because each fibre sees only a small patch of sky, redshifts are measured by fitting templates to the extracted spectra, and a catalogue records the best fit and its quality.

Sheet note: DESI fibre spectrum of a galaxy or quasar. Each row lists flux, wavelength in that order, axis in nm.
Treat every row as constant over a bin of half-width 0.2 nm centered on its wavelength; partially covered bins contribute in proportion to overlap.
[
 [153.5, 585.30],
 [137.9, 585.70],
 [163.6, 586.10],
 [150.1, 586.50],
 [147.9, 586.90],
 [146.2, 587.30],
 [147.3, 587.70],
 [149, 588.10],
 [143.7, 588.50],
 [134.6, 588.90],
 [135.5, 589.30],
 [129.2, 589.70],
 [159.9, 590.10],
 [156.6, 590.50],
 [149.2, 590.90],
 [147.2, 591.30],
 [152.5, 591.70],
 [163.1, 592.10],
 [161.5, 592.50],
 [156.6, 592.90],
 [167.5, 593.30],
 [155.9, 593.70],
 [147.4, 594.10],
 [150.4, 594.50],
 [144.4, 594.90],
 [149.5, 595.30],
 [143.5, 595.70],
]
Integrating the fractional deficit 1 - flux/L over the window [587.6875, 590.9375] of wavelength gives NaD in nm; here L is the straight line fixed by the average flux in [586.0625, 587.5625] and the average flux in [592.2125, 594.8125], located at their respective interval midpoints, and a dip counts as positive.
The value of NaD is 0.17 nm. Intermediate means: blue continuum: 150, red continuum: 156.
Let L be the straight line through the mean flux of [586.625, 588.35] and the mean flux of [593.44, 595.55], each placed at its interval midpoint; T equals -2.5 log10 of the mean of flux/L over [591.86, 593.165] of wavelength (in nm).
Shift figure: -0.08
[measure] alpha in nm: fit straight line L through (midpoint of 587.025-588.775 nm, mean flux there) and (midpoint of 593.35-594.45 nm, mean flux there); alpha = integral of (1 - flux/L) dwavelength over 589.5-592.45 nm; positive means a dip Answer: -0.032 nm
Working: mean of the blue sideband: 146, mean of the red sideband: 154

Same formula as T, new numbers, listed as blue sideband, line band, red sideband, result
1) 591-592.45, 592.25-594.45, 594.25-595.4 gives -0.04 mag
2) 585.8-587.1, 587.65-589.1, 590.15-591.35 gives 0.07 mag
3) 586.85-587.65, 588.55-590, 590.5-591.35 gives 0.10 mag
